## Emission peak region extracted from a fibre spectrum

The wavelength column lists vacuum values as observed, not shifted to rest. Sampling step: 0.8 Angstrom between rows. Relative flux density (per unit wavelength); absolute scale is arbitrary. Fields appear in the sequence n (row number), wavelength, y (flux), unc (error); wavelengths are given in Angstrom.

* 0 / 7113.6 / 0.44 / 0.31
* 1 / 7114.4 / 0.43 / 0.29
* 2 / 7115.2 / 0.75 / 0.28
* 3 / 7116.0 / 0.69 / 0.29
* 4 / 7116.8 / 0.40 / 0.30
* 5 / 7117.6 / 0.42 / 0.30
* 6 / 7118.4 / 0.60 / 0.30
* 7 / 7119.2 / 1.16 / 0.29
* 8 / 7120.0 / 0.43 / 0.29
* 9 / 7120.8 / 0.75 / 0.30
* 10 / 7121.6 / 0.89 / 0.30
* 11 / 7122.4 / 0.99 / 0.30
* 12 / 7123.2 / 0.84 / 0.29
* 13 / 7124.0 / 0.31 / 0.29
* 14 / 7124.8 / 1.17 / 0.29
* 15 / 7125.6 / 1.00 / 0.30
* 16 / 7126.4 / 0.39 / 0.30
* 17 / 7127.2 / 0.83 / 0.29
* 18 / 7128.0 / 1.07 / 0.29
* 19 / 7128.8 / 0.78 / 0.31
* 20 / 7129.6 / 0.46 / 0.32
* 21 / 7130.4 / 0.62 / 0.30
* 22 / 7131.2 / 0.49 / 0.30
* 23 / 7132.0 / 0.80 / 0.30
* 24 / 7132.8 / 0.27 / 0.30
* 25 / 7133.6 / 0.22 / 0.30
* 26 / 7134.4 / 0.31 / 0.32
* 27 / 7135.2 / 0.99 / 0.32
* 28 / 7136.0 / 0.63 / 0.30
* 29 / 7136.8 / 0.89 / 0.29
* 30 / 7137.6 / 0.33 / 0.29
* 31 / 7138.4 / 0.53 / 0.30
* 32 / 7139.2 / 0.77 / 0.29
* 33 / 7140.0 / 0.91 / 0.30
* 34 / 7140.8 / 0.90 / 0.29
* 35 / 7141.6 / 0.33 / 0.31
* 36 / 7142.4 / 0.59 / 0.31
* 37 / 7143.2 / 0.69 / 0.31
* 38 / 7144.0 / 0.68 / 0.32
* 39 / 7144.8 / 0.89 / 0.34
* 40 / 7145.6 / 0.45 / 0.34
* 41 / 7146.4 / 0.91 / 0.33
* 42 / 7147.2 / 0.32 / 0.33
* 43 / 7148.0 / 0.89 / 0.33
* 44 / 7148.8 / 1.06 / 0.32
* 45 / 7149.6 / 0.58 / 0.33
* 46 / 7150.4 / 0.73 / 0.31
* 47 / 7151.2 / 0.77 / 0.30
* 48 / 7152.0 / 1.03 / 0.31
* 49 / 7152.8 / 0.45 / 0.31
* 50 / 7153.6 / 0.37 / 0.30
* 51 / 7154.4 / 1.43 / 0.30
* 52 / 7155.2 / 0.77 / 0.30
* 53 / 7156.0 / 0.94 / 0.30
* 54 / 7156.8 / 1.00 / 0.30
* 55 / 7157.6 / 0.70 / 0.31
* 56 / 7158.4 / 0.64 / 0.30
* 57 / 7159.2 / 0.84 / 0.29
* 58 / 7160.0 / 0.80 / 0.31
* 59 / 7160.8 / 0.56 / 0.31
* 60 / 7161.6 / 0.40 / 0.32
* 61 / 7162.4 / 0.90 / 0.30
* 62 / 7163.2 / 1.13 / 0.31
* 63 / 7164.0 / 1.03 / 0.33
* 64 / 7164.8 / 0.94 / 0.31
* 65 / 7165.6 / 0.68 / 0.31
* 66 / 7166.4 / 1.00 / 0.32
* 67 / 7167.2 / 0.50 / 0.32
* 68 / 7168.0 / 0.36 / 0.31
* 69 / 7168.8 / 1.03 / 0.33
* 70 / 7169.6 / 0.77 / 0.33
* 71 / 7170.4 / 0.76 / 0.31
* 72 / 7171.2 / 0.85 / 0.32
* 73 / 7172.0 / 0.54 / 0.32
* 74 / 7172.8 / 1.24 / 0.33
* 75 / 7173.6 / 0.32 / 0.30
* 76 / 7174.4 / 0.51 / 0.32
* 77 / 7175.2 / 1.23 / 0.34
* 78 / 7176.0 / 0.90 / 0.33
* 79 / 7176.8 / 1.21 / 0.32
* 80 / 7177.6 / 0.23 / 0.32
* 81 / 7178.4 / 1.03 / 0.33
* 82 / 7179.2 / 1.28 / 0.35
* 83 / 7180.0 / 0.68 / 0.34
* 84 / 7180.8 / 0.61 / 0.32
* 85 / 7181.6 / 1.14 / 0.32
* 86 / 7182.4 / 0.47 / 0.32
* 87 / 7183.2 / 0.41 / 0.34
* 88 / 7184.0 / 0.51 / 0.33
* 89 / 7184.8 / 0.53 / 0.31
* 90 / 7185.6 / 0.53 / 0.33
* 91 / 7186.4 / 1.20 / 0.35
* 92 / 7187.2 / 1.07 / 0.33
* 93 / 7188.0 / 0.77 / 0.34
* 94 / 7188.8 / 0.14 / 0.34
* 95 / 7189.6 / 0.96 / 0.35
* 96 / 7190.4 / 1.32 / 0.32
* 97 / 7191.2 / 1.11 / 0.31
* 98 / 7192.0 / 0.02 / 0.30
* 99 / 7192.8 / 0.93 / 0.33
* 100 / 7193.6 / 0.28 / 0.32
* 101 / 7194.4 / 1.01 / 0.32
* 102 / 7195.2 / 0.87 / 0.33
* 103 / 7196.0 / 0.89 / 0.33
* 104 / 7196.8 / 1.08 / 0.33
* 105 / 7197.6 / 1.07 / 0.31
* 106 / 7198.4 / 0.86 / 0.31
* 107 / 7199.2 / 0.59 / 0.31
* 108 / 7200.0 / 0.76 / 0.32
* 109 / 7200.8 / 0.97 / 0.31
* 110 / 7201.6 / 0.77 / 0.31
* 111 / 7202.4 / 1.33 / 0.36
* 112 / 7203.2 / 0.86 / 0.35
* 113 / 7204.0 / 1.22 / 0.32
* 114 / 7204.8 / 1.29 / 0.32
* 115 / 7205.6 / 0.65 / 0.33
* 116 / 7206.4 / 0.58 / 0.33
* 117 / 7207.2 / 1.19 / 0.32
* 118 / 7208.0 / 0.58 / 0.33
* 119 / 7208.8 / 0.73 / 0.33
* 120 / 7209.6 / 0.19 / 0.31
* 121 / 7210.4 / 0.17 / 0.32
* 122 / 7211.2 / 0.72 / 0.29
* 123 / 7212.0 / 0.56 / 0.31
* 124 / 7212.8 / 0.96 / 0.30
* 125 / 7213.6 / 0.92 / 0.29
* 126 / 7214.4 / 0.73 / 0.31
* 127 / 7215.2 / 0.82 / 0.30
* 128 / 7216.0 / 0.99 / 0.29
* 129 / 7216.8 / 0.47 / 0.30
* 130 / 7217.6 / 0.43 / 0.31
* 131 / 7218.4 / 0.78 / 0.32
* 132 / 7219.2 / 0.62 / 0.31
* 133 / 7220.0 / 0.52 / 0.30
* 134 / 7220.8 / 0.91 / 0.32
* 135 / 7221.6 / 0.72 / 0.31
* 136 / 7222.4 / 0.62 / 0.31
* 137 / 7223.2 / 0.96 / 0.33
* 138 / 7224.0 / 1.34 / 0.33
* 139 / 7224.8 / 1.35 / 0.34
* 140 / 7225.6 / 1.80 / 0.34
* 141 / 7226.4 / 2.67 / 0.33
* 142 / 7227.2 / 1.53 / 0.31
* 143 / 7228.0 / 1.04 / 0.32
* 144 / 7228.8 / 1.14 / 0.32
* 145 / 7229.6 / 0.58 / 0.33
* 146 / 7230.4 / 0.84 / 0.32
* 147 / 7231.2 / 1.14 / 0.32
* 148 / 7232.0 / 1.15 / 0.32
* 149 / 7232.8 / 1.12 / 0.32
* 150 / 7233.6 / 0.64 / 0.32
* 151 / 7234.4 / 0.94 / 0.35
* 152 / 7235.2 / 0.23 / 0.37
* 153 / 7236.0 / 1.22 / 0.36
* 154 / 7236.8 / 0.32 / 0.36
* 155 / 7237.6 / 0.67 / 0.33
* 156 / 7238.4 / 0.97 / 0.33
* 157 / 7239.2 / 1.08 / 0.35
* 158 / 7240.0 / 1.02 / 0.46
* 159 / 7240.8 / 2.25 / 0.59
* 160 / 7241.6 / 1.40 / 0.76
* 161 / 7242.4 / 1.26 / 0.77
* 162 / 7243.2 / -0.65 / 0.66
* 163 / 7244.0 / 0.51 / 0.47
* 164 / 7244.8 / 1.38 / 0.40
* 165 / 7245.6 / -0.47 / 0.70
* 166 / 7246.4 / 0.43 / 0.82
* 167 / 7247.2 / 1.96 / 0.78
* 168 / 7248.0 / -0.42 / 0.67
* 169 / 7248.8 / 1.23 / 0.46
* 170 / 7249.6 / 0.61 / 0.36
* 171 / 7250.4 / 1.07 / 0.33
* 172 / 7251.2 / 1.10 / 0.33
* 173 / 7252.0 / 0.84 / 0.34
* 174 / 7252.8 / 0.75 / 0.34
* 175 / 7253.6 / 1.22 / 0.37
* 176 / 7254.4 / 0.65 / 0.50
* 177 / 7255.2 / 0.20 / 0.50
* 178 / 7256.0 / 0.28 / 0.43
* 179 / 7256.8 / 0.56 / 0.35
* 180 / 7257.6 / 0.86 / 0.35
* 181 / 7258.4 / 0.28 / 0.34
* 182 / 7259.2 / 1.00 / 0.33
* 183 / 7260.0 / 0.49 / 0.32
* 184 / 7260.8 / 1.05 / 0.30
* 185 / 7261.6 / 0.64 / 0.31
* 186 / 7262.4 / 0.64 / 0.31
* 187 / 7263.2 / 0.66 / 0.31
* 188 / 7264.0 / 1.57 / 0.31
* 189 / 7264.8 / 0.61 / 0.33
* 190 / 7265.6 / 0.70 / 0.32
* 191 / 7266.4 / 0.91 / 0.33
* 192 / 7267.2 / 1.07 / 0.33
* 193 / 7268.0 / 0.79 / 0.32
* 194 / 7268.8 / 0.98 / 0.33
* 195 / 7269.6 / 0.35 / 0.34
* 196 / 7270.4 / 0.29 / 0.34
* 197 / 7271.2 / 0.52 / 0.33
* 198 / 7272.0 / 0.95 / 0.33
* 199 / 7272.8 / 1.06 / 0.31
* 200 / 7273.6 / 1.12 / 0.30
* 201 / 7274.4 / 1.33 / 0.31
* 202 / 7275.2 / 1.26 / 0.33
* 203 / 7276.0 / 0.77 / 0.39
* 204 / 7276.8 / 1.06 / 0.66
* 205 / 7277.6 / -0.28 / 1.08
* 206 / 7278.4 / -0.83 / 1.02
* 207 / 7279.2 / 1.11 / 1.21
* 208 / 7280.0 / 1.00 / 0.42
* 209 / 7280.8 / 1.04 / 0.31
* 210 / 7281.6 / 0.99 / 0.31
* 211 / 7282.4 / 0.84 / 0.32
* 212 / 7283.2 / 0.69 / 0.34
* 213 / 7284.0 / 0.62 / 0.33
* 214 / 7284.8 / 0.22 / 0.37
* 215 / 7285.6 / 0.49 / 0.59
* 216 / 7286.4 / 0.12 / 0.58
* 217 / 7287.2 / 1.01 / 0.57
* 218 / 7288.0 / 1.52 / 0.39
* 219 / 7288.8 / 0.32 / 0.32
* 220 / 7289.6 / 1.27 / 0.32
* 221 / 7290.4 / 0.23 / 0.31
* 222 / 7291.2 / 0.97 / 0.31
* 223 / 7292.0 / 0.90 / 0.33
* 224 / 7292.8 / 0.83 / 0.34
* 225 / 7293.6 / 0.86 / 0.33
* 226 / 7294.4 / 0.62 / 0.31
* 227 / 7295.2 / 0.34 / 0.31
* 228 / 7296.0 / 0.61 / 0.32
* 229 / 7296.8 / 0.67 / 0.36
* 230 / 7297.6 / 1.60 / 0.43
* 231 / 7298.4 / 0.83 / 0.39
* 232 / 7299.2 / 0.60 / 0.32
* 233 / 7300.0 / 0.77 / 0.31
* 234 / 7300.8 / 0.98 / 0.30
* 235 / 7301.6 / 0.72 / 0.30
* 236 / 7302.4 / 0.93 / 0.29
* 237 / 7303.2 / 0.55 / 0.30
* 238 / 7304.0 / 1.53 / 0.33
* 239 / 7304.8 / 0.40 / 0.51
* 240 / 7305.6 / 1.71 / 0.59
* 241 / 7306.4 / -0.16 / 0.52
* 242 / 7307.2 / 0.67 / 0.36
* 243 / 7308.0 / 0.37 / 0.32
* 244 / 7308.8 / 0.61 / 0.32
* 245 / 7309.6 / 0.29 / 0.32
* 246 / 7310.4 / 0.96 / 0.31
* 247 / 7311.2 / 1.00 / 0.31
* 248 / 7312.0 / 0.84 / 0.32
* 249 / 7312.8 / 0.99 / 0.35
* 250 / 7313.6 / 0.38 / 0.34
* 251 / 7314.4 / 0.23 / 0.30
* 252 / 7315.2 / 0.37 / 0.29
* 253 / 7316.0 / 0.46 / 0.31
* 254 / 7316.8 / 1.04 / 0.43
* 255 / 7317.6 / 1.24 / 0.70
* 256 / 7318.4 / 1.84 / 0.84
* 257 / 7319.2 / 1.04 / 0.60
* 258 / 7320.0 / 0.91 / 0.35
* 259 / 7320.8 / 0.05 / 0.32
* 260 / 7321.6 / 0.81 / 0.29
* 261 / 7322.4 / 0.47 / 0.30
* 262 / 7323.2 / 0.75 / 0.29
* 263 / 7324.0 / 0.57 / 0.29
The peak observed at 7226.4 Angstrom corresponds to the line [S II]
